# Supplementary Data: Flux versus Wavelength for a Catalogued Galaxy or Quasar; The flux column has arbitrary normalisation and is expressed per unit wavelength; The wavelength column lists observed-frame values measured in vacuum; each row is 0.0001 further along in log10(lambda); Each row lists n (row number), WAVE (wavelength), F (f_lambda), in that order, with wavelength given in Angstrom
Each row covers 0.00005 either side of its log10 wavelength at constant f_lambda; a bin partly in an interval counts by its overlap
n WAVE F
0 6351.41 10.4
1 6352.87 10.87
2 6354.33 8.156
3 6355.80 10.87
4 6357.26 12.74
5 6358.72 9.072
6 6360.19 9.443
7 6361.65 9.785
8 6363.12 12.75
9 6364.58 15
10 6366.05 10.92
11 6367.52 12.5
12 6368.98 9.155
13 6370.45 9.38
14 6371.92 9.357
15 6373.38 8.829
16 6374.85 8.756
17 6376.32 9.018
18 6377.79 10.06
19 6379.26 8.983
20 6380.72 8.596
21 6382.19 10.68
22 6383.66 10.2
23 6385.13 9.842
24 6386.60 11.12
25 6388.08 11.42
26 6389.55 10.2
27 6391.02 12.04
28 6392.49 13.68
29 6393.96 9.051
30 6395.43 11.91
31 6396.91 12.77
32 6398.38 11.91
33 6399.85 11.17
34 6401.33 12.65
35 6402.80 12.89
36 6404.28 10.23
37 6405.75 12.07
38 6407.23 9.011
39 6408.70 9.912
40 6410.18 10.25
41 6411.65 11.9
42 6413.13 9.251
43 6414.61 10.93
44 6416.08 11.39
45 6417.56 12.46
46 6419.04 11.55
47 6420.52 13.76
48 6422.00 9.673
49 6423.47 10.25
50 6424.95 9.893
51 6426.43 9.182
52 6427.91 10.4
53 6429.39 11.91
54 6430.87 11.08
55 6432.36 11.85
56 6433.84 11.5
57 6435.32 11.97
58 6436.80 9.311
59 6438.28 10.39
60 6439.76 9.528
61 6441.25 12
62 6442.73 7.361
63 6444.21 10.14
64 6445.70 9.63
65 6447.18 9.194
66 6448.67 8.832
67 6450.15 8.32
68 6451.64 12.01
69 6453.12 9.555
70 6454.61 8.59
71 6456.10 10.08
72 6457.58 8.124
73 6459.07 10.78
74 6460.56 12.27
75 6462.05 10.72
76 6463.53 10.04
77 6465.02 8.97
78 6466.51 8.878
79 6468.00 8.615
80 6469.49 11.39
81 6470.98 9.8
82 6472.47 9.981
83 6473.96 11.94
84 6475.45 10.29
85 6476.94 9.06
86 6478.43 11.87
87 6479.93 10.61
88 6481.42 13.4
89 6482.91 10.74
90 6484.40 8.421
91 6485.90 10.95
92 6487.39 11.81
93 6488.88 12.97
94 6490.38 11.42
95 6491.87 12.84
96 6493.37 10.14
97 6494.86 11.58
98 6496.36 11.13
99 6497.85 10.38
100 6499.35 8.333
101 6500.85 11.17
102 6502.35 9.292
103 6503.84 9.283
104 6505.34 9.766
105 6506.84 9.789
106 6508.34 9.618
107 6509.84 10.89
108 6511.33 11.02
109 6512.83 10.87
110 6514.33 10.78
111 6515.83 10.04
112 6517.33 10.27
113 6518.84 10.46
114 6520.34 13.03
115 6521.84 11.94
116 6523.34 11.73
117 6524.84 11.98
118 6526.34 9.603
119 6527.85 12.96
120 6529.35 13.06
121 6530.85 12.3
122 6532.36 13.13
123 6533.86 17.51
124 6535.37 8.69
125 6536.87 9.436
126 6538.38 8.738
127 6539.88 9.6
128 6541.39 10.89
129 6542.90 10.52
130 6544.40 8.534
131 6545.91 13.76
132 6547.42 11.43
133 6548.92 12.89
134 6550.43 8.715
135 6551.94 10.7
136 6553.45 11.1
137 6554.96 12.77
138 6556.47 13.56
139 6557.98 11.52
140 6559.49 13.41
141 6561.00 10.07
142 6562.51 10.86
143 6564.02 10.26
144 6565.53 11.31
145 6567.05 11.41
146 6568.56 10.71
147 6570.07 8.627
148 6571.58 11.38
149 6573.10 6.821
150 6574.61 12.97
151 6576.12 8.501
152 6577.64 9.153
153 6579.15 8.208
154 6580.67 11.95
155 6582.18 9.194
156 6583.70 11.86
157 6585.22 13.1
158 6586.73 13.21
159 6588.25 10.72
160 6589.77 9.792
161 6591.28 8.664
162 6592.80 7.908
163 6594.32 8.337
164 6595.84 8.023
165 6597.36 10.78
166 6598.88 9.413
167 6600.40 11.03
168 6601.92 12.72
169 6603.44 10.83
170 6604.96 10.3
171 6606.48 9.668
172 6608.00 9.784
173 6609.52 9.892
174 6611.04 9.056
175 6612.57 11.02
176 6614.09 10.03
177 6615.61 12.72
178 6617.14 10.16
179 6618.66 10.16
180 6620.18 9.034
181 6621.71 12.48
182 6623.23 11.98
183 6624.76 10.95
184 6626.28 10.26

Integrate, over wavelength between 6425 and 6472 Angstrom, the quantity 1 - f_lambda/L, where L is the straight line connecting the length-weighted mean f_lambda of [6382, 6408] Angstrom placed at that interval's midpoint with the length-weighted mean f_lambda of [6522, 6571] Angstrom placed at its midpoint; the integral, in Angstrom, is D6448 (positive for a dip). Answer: 5.06 Angstrom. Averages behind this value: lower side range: 11.3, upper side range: 11.3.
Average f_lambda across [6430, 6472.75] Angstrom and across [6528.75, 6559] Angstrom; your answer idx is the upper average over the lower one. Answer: 1.1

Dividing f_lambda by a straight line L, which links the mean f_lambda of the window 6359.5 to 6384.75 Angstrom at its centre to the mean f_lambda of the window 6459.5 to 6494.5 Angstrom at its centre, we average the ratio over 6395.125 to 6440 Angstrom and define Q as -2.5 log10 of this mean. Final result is -0.06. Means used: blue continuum 10.2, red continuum 10.8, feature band 11.1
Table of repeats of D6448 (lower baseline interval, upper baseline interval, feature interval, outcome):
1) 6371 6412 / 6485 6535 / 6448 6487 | 3.0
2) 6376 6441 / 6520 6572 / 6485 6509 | 1.2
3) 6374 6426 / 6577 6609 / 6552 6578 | -1.4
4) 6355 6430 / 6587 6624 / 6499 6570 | -4.3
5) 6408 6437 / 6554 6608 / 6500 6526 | 0.1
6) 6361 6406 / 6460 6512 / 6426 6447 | 0.5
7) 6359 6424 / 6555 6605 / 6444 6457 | 1.4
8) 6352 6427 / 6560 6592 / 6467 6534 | -2.8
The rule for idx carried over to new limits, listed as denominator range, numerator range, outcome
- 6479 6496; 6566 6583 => 0.87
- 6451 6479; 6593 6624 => 1.02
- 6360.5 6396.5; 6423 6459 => 0.95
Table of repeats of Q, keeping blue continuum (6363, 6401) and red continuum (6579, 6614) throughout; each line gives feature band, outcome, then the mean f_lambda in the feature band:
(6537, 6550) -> -0.031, 10.7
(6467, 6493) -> -0.040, 10.9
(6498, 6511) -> 0.067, 9.84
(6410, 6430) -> -0.028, 10.9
